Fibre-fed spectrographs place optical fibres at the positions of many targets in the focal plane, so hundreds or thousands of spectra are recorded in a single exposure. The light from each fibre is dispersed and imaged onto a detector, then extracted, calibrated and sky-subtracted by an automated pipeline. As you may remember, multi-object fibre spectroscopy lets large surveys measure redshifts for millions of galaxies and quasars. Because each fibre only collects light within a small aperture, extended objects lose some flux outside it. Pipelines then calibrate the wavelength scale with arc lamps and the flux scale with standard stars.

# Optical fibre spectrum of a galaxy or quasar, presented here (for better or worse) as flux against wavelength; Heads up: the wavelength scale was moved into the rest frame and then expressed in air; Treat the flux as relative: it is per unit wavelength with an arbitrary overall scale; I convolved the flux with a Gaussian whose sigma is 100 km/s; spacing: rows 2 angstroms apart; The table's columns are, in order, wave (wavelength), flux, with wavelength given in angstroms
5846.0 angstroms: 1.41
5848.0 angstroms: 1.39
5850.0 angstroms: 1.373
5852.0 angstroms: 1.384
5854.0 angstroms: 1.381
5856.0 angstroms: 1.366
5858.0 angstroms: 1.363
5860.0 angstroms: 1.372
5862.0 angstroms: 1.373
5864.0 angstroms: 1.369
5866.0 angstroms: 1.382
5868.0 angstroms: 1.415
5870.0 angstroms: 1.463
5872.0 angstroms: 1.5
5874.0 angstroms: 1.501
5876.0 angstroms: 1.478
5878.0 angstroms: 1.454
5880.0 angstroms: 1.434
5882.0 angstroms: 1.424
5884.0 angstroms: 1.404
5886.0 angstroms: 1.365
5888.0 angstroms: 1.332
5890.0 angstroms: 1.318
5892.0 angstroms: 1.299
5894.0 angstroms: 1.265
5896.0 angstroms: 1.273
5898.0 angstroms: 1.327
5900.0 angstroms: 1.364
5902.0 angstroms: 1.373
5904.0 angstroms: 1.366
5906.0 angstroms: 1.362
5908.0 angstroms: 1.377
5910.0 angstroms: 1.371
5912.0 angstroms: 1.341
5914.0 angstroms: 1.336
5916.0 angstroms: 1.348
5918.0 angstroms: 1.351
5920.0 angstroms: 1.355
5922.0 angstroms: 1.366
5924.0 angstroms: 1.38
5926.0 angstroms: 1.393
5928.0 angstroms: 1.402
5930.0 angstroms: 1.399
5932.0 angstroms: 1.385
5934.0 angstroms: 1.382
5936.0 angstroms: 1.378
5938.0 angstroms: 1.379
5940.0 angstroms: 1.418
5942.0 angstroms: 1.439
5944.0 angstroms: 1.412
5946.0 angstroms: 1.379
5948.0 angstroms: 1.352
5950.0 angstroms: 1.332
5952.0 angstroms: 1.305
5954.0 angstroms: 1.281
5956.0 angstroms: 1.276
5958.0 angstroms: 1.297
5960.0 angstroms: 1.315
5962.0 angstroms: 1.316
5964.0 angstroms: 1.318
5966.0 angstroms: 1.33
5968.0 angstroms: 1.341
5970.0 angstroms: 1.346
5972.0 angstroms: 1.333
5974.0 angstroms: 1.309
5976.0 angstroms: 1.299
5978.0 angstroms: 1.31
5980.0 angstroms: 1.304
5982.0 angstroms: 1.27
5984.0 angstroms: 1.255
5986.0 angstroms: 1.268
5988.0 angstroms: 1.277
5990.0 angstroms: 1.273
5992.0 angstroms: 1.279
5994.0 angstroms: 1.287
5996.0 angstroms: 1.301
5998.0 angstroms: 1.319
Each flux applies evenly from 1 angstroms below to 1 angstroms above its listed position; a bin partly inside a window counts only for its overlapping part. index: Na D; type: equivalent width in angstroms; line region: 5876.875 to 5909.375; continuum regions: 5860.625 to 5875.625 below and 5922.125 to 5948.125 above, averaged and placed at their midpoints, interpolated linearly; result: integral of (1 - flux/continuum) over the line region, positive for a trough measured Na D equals 1.3 angstroms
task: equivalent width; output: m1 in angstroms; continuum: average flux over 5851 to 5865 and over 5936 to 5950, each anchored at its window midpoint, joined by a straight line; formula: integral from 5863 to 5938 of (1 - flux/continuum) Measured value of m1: 0.1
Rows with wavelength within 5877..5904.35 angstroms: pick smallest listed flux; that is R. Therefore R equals 1.265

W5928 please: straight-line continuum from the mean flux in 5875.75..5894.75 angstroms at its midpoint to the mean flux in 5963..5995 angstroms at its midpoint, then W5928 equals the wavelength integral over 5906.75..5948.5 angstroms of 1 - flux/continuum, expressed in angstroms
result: -1.17 angstroms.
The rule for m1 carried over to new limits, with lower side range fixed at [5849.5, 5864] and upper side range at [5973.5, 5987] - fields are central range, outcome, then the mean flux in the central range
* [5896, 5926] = -0.5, 1.36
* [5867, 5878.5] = -0.9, 1.47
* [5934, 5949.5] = -0.9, 1.39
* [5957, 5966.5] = -0.1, 1.31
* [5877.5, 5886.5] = -0.4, 1.42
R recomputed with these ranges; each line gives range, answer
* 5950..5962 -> 1.276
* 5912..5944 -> 1.336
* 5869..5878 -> 1.454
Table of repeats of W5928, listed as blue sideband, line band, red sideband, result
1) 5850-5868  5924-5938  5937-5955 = -0.2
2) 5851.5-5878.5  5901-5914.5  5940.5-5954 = 0.3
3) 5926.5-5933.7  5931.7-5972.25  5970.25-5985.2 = 0.1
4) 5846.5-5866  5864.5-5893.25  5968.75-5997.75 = -1.0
